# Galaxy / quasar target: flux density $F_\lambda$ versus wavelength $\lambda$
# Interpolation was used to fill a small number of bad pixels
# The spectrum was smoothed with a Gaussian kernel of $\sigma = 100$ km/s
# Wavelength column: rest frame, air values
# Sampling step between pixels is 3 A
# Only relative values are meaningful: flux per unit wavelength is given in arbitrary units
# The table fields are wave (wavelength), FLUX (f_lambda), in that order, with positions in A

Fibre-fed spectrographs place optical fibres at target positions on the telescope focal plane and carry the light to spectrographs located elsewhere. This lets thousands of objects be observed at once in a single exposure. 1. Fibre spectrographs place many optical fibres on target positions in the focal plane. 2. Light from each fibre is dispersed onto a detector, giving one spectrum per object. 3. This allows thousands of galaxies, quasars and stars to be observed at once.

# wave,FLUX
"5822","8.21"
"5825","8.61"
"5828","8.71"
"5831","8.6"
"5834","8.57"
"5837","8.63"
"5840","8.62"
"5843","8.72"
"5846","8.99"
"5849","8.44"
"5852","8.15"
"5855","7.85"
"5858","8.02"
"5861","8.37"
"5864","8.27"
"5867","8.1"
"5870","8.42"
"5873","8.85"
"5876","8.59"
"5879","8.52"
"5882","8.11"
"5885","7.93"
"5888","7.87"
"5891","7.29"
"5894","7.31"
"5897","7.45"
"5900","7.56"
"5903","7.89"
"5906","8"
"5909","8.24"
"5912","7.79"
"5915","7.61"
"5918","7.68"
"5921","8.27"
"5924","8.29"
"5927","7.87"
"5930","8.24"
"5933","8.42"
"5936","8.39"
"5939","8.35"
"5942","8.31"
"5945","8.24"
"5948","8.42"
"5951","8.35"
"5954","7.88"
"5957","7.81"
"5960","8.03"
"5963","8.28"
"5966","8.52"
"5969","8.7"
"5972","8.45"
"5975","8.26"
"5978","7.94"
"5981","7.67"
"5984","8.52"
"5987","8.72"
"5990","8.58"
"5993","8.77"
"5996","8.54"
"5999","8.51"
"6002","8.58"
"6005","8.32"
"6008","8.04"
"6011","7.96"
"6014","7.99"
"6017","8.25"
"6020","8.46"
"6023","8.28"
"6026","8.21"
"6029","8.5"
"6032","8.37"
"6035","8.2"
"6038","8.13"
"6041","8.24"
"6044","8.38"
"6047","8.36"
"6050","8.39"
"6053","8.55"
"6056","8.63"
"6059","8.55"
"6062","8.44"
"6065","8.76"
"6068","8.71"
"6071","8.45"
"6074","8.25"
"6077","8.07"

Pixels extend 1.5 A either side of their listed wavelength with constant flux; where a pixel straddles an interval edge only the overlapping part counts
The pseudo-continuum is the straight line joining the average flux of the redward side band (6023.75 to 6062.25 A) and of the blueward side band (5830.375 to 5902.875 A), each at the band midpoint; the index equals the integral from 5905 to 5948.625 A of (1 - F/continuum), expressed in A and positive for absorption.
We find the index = 0.7 A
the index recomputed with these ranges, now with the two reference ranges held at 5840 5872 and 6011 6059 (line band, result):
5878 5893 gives 0.8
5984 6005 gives -0.6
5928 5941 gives 0.0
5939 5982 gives 0.6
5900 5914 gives 0.7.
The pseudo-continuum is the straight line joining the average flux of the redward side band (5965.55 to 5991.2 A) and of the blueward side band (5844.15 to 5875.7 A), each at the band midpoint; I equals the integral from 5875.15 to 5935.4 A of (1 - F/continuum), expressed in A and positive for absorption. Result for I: 3.0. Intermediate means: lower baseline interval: 8.36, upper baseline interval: 8.36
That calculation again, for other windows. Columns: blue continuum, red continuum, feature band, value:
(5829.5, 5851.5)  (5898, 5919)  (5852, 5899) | 0.9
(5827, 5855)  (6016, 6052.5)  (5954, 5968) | 0.4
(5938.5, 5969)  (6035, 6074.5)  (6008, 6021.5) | 0.3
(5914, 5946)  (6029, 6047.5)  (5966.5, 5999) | -0.8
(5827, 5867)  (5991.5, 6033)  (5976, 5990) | 0.2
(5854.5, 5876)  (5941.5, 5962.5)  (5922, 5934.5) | 0.0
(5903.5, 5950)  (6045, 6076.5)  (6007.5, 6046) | 0.8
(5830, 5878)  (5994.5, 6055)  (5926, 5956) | 0.5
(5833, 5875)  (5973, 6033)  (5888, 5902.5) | 1.6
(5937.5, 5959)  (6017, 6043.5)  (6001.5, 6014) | 0.2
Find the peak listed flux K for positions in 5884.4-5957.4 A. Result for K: 8.42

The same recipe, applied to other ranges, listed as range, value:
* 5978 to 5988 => 8.72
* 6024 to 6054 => 8.55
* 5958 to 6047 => 8.77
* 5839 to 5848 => 8.99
